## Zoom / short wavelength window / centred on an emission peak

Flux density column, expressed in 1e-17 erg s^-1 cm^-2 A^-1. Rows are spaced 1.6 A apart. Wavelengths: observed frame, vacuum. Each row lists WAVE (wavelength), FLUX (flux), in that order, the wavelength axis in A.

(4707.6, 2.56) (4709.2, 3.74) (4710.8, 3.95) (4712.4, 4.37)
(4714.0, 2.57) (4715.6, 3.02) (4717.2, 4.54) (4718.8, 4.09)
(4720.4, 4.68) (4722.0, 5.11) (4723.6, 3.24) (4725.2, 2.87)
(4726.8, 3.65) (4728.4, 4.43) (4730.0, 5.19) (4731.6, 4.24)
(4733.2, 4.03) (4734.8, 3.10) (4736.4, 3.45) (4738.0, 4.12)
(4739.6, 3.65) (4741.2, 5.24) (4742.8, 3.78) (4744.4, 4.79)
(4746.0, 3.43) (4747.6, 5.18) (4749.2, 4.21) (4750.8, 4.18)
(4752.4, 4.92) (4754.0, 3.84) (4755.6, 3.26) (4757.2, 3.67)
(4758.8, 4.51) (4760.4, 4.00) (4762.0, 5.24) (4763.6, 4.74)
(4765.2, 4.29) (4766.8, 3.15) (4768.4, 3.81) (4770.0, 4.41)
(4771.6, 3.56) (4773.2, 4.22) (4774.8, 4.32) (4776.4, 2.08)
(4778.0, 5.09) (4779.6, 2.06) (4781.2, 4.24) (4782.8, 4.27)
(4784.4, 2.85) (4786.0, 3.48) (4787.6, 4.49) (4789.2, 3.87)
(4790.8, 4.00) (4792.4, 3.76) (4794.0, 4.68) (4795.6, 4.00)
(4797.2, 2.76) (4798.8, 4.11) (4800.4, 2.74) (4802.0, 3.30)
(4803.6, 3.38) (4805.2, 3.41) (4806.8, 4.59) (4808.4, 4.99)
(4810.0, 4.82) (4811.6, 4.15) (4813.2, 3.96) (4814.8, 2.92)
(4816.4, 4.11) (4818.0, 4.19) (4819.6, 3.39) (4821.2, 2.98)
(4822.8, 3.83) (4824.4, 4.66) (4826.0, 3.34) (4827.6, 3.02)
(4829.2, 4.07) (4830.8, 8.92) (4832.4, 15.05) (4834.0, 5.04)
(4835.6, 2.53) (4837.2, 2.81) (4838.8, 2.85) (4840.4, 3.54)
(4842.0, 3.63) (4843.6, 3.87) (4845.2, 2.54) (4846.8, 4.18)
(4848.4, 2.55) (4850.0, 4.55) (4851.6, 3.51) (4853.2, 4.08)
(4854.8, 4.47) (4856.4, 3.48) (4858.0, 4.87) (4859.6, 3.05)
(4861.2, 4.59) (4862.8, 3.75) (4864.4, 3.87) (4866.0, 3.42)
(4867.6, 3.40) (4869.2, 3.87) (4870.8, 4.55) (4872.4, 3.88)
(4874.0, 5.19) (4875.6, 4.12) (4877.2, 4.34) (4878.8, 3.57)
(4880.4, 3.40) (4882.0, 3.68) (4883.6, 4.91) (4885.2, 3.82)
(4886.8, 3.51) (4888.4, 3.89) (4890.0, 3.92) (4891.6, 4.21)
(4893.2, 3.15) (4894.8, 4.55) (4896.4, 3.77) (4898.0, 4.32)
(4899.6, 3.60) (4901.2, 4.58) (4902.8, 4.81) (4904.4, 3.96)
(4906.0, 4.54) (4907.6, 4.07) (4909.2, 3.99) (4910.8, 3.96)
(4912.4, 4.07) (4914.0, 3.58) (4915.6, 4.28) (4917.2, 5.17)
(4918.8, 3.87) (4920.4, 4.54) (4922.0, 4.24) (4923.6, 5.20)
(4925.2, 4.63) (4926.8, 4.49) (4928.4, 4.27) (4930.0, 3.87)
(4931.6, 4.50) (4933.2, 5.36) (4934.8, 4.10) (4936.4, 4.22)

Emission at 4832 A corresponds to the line H-gamma 4340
